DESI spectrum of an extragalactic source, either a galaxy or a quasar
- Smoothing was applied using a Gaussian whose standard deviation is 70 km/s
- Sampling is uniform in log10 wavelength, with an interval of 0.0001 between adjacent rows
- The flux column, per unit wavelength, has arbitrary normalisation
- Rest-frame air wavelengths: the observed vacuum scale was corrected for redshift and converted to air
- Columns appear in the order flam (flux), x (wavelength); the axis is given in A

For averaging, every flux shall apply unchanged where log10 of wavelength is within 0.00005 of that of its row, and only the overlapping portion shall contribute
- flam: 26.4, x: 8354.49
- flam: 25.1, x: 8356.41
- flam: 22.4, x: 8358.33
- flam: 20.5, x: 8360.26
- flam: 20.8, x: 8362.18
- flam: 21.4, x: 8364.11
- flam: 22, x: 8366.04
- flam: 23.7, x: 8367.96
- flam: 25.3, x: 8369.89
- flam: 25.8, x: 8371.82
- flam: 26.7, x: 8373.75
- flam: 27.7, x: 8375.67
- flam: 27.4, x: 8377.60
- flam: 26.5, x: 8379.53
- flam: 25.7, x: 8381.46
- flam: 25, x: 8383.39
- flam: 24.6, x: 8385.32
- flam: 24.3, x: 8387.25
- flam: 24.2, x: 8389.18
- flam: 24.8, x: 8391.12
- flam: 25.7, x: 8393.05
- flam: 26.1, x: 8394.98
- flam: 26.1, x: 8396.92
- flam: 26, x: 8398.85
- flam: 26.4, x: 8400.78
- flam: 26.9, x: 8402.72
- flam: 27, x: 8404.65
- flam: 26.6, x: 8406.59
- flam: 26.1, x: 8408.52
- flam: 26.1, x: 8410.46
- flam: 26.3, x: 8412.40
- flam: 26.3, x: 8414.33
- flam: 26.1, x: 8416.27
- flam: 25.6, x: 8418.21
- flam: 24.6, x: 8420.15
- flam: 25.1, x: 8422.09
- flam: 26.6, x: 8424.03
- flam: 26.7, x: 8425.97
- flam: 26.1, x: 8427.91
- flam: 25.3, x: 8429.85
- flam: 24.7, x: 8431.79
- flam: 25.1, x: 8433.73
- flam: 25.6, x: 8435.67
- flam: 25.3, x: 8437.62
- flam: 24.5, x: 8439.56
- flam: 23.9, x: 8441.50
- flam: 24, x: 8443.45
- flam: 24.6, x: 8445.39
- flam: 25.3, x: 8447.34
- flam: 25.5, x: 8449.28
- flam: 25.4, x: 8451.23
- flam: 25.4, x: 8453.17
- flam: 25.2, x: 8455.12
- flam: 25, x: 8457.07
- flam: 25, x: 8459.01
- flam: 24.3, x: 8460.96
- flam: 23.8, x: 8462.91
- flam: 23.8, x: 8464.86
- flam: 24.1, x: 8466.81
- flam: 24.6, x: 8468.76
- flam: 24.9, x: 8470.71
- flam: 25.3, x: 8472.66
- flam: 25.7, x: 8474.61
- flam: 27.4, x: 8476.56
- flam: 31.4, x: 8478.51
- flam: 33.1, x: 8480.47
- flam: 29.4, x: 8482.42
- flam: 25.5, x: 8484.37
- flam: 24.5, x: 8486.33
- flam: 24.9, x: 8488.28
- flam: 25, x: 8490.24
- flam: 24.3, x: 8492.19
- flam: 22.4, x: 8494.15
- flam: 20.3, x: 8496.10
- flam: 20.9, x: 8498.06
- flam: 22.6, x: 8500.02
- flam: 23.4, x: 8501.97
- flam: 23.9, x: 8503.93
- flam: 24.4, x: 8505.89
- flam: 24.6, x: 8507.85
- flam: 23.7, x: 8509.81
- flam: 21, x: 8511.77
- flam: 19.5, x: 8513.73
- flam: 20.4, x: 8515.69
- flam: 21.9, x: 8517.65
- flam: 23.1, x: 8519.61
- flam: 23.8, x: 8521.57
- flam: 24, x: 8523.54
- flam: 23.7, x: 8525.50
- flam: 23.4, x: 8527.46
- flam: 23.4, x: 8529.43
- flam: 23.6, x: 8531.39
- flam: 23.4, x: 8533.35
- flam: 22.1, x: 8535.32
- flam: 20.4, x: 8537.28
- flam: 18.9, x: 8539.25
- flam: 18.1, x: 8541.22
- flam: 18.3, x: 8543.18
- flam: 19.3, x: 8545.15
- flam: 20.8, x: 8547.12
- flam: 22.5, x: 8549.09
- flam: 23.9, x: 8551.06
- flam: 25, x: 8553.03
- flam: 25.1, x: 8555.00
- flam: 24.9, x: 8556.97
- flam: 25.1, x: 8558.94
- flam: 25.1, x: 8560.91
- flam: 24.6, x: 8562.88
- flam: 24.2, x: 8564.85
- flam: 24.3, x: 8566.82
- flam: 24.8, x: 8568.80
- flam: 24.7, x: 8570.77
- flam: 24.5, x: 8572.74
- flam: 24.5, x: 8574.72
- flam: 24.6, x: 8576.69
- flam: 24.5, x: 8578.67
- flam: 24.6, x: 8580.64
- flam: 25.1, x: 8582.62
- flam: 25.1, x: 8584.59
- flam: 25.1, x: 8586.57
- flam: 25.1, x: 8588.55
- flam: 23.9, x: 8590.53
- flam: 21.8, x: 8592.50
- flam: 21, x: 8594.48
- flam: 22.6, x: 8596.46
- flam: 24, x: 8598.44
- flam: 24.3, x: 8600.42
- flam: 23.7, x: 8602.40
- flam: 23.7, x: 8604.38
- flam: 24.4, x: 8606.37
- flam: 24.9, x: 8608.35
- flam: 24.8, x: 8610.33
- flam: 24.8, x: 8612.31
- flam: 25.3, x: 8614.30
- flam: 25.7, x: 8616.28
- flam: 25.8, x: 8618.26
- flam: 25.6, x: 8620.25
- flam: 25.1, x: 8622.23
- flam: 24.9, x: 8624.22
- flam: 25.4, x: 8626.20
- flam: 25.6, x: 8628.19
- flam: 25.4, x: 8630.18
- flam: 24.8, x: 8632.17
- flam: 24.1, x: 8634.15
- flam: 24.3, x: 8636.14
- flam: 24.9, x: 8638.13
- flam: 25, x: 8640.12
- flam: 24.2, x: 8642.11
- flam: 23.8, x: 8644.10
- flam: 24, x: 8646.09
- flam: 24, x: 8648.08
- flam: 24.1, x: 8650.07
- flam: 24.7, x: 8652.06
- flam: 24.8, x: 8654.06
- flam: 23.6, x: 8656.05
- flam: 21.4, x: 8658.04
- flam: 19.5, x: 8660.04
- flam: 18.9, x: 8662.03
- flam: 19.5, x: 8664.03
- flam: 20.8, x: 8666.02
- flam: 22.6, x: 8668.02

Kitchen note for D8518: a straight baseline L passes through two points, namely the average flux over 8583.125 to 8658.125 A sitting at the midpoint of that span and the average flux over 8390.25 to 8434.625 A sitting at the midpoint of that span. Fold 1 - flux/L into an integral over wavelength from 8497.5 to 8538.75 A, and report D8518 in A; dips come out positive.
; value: 4.0 A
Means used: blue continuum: 25.9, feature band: 22.7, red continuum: 24.4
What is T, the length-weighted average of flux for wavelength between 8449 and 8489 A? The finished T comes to 25.9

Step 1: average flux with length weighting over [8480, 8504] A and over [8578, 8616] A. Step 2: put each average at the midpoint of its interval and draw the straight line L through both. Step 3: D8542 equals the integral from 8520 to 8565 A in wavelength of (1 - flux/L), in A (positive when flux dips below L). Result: 2.9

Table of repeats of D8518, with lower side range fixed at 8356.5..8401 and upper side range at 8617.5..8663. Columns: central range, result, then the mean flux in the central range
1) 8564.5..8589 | -0.5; 24.7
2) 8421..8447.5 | -0.7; 25.2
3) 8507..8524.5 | 1.4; 22.4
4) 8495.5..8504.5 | 0.8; 22.2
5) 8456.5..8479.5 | -0.9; 25.5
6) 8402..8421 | -1.2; 26.2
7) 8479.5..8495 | -1.1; 26.2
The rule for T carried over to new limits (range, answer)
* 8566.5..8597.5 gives 24.1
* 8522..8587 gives 23.4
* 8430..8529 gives 24.5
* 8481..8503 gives 24.1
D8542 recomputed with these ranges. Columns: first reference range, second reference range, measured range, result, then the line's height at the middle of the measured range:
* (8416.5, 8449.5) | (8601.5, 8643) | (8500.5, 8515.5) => 1.4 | 25.1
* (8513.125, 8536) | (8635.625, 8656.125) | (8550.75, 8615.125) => -2.3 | 23.5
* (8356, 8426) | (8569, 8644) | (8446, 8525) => 1.5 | 24.9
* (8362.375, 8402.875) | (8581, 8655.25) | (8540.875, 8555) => 1.8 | 24.7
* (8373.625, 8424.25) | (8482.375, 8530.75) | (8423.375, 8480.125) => -1.9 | 24.6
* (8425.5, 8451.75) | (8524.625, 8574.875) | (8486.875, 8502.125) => 0.7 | 24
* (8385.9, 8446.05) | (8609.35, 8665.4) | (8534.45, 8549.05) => 2.9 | 24.7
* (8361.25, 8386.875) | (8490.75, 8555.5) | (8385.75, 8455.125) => -4.4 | 24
